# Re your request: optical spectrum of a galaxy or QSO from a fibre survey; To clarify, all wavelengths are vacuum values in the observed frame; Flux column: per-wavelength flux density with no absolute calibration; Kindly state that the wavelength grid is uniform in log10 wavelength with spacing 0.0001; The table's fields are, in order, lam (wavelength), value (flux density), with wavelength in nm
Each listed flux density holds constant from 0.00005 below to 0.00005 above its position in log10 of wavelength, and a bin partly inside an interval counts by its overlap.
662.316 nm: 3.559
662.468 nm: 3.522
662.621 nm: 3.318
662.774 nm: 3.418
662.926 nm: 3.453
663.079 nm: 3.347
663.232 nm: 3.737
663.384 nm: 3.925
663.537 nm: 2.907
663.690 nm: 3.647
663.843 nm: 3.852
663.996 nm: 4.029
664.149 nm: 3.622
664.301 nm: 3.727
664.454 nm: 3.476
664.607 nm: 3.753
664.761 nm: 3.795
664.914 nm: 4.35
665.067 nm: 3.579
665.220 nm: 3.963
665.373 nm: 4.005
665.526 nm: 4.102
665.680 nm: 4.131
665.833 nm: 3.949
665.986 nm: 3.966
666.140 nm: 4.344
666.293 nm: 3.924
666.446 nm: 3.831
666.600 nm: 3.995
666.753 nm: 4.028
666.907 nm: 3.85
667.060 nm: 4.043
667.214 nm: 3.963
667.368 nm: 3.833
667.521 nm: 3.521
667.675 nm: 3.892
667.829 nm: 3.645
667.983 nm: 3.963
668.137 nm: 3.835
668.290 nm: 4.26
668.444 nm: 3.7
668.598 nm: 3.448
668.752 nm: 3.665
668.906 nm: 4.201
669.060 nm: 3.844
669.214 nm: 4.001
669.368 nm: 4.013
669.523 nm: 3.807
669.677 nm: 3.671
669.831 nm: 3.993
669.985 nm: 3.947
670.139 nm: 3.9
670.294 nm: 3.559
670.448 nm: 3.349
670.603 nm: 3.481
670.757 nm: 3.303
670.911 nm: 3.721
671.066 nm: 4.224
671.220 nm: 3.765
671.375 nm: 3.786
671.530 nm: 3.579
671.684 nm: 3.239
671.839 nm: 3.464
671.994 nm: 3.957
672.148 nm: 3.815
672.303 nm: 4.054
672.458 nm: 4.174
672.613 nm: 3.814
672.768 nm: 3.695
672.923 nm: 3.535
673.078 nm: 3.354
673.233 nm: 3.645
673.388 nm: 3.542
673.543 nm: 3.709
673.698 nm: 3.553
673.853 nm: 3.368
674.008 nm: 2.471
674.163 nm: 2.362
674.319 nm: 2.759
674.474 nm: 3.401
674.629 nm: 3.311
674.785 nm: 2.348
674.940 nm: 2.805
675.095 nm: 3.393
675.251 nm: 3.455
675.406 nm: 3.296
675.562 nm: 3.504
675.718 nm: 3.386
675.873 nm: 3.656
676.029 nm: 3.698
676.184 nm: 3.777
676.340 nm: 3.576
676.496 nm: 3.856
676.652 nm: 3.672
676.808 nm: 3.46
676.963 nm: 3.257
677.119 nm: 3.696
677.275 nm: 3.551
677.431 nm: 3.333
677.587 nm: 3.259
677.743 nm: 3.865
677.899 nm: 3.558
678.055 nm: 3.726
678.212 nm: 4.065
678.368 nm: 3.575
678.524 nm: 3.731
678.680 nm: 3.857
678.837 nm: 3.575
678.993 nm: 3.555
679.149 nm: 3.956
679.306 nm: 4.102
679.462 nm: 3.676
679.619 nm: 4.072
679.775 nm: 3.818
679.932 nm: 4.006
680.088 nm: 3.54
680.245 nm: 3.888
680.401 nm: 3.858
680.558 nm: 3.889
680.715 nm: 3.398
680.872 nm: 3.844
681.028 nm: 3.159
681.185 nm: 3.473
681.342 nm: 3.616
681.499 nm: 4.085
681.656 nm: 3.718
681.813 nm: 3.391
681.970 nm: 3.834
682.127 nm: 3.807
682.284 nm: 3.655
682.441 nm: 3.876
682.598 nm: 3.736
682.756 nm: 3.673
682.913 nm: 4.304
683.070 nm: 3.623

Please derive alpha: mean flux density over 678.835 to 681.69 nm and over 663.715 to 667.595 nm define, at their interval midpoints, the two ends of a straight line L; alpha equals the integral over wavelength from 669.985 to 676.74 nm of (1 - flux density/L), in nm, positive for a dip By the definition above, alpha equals 0.57 nm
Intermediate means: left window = 3.9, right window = 3.75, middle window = 3.5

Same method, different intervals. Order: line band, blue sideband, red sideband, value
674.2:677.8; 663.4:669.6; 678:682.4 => 0.37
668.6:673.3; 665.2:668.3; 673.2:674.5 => -0.35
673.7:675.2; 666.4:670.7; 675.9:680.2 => 0.32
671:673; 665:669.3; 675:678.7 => -0.01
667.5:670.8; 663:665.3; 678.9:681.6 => -0.05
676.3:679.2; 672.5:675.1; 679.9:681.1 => -0.10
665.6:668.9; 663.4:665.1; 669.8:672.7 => -0.16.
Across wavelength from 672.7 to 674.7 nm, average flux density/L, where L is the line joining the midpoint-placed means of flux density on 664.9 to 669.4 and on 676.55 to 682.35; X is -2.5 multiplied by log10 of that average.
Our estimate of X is 0.16 mag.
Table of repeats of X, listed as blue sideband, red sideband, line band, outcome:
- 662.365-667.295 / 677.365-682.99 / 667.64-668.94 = -0.01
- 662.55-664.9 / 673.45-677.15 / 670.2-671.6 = -0.06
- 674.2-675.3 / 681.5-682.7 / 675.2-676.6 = -0.14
